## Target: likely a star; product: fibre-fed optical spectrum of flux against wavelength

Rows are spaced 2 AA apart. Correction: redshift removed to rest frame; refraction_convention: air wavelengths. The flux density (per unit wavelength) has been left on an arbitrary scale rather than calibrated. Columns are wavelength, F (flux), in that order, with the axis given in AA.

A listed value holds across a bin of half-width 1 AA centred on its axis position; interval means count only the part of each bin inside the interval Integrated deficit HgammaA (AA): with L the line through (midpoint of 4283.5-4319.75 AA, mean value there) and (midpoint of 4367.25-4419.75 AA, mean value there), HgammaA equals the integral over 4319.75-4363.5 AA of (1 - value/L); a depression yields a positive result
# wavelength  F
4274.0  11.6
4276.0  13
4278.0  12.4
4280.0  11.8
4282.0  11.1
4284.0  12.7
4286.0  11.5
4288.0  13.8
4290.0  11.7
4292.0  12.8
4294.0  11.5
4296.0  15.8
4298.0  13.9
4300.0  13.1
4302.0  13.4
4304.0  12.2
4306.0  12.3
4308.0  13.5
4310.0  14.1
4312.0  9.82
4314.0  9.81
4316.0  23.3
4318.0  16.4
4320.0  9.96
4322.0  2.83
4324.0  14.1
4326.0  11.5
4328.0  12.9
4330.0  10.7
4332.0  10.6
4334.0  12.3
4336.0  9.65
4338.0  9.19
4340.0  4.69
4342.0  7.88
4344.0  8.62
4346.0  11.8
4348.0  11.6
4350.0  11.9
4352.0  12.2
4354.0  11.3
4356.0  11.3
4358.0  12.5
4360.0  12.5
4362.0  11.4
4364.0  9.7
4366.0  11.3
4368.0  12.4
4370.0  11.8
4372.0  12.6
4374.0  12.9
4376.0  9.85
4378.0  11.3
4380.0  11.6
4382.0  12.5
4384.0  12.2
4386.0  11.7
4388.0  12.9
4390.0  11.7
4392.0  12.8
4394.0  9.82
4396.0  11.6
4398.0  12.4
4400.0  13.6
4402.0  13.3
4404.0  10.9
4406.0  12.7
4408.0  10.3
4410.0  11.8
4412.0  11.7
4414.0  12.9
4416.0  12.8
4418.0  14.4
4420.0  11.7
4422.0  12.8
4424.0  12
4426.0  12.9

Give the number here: 7.8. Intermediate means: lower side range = 13.4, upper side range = 12.1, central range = 10.5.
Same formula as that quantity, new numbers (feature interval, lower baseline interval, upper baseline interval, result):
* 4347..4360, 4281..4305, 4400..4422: 0.7 AA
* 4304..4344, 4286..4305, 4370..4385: 4.3 AA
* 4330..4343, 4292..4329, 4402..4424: 3.6 AA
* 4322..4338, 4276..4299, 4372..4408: 1.8 AA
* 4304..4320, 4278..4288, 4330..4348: -4.6 AA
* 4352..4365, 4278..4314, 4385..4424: 0.9 AA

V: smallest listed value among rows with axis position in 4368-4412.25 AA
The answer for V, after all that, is 9.82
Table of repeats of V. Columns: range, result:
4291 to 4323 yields 2.83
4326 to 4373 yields 4.69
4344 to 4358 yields 8.62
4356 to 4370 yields 9.7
